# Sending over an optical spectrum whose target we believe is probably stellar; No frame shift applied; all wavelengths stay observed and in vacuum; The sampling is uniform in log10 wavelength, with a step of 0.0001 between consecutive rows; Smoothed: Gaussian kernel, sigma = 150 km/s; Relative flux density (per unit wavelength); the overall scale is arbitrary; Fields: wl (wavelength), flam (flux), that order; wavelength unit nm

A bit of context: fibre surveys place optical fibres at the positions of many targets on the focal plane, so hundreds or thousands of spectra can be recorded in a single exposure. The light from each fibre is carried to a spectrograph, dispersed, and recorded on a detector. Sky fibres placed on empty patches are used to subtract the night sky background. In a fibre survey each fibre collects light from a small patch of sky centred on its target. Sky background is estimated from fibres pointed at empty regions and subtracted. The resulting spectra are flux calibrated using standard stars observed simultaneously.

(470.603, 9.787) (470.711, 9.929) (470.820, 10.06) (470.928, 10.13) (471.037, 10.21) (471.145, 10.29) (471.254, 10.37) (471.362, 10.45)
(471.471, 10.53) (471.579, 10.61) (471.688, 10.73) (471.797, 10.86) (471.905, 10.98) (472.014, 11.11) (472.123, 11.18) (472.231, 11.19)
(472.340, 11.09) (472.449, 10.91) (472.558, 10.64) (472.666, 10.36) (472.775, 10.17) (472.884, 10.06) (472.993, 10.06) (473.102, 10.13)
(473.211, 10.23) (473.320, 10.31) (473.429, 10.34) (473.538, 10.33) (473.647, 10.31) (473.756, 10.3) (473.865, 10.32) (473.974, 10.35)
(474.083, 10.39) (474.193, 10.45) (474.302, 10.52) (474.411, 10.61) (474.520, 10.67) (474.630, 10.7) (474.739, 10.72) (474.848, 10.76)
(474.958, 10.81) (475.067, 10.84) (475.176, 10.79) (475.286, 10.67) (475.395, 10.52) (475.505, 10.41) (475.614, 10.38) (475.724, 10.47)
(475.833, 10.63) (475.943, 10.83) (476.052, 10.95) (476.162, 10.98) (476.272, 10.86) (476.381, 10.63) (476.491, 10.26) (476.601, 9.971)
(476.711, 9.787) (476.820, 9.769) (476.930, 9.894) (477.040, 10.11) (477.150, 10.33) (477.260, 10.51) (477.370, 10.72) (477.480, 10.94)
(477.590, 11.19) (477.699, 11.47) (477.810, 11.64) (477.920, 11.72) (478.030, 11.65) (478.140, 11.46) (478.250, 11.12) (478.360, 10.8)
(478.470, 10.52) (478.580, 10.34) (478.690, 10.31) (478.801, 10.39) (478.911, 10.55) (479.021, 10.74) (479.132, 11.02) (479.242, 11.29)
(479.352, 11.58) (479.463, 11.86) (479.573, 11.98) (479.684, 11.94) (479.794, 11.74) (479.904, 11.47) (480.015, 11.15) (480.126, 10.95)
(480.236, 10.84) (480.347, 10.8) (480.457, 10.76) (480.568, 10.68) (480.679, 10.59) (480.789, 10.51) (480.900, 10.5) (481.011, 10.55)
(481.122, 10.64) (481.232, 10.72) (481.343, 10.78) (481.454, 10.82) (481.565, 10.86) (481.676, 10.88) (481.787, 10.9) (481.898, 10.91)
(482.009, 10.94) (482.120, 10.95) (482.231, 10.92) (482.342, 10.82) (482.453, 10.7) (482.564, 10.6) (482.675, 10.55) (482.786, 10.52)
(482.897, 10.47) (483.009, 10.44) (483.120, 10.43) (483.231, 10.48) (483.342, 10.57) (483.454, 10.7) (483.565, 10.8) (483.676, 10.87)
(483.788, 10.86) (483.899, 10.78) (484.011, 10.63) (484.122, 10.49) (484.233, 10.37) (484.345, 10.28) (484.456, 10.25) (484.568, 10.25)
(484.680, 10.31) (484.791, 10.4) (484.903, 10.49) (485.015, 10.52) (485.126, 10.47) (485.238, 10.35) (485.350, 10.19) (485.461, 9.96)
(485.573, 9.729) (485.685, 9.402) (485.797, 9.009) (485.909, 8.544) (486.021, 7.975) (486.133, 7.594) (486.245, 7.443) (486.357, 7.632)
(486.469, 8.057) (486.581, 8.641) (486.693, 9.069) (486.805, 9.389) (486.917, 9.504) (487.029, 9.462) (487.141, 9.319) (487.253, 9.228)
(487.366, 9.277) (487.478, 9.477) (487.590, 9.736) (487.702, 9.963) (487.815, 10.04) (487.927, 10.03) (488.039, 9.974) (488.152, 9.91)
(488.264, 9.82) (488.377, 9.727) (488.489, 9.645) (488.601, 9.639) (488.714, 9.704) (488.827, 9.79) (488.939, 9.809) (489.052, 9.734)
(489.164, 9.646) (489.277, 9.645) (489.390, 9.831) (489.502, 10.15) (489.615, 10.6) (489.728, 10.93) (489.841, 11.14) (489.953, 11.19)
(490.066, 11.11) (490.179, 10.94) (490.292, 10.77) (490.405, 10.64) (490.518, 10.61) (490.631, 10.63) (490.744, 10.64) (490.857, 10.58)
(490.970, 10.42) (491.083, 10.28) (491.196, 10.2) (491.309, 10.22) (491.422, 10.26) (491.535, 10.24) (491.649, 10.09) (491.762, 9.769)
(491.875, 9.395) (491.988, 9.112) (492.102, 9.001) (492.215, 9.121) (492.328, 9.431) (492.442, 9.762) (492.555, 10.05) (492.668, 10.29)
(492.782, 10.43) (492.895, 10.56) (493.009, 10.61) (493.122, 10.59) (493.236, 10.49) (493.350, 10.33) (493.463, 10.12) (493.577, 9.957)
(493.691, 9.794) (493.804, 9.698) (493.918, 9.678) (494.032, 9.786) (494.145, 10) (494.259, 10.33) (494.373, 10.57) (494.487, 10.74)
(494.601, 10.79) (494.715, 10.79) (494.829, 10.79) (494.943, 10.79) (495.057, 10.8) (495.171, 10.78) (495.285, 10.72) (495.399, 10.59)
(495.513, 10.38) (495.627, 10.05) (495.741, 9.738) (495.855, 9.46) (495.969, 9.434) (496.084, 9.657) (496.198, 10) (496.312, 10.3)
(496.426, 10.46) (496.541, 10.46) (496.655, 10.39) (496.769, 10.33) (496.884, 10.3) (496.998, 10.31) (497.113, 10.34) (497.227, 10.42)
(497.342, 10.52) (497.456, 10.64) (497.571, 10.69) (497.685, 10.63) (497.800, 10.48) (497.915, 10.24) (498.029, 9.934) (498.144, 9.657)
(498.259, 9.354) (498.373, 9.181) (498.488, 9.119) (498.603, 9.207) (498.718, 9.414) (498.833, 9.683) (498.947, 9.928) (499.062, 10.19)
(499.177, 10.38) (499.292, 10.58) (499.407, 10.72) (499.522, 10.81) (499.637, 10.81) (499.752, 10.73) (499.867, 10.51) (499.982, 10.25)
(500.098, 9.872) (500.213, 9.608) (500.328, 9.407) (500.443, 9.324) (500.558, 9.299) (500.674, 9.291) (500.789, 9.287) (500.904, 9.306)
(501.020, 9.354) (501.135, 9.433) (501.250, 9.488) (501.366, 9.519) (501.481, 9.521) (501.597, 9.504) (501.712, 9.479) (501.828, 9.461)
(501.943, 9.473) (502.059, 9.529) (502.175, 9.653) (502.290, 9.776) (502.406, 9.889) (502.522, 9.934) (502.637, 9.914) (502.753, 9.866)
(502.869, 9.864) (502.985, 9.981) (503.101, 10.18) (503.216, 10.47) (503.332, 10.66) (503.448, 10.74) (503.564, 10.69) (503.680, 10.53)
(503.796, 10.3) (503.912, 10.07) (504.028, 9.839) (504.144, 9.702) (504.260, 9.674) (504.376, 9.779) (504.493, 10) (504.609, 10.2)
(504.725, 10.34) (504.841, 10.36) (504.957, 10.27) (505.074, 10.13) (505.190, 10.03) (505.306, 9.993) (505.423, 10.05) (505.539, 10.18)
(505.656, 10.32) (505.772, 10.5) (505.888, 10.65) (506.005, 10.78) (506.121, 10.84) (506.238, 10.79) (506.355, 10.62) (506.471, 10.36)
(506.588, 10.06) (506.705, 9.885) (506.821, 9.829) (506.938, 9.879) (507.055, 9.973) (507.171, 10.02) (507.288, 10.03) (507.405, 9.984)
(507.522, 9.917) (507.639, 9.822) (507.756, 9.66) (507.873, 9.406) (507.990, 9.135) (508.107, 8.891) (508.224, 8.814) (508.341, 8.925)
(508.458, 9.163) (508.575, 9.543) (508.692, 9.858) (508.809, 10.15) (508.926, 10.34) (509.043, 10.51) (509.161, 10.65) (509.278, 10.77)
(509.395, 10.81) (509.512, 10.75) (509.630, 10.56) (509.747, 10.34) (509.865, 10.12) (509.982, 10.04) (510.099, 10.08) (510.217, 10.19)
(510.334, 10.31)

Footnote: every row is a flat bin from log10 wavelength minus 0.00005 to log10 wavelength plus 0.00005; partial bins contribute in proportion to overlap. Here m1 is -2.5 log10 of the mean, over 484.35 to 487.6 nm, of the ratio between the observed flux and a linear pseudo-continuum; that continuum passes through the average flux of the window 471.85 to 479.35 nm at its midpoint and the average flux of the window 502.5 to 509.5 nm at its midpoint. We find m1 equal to 0.12 mag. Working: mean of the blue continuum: 10.6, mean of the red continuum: 10.1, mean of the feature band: 9.38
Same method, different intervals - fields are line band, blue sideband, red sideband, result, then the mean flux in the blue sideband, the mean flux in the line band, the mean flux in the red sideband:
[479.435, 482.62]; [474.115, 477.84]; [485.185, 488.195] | -0.10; 10.6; 11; 9.21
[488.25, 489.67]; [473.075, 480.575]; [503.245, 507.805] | 0.07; 10.7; 9.83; 10.2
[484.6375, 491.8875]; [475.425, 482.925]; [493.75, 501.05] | 0.07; 10.8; 9.83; 10.1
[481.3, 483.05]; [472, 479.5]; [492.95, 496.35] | -0.02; 10.7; 10.8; 10.3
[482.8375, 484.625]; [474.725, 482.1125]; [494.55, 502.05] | 0.01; 10.8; 10.5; 10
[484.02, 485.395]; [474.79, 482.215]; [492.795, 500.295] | 0.03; 10.8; 10.4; 10.2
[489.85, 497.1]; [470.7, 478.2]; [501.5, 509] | 0.00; 10.6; 10.3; 9.98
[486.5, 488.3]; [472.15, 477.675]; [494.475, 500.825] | 0.09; 10.5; 9.53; 10.2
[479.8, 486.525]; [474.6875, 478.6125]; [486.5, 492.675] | 0.00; 10.7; 10.3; 9.95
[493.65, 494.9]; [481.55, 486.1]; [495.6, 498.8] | -0.02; 10.4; 10.3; 10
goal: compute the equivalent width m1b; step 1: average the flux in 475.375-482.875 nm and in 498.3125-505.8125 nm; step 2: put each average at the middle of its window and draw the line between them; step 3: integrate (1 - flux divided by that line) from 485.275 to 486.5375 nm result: 0.22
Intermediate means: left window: 10.8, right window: 9.93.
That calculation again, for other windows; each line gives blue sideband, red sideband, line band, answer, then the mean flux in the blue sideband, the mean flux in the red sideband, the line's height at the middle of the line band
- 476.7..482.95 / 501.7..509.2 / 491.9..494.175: 0.11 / 10.9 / 10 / 10.4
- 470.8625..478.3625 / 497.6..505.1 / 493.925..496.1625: -0.05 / 10.6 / 9.92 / 10.1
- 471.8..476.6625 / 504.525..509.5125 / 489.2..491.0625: -0.05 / 10.6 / 10.1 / 10.3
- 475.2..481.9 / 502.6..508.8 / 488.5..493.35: 0.13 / 10.8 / 10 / 10.5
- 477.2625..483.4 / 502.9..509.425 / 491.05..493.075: 0.12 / 10.9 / 10.1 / 10.5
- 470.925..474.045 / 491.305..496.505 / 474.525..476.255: -0.04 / 10.5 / 10.1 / 10.5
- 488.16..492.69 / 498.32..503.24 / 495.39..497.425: -0.05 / 10.1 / 9.79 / 9.93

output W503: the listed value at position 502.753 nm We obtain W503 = 9.866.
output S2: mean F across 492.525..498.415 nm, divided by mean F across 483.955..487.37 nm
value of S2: 1.1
